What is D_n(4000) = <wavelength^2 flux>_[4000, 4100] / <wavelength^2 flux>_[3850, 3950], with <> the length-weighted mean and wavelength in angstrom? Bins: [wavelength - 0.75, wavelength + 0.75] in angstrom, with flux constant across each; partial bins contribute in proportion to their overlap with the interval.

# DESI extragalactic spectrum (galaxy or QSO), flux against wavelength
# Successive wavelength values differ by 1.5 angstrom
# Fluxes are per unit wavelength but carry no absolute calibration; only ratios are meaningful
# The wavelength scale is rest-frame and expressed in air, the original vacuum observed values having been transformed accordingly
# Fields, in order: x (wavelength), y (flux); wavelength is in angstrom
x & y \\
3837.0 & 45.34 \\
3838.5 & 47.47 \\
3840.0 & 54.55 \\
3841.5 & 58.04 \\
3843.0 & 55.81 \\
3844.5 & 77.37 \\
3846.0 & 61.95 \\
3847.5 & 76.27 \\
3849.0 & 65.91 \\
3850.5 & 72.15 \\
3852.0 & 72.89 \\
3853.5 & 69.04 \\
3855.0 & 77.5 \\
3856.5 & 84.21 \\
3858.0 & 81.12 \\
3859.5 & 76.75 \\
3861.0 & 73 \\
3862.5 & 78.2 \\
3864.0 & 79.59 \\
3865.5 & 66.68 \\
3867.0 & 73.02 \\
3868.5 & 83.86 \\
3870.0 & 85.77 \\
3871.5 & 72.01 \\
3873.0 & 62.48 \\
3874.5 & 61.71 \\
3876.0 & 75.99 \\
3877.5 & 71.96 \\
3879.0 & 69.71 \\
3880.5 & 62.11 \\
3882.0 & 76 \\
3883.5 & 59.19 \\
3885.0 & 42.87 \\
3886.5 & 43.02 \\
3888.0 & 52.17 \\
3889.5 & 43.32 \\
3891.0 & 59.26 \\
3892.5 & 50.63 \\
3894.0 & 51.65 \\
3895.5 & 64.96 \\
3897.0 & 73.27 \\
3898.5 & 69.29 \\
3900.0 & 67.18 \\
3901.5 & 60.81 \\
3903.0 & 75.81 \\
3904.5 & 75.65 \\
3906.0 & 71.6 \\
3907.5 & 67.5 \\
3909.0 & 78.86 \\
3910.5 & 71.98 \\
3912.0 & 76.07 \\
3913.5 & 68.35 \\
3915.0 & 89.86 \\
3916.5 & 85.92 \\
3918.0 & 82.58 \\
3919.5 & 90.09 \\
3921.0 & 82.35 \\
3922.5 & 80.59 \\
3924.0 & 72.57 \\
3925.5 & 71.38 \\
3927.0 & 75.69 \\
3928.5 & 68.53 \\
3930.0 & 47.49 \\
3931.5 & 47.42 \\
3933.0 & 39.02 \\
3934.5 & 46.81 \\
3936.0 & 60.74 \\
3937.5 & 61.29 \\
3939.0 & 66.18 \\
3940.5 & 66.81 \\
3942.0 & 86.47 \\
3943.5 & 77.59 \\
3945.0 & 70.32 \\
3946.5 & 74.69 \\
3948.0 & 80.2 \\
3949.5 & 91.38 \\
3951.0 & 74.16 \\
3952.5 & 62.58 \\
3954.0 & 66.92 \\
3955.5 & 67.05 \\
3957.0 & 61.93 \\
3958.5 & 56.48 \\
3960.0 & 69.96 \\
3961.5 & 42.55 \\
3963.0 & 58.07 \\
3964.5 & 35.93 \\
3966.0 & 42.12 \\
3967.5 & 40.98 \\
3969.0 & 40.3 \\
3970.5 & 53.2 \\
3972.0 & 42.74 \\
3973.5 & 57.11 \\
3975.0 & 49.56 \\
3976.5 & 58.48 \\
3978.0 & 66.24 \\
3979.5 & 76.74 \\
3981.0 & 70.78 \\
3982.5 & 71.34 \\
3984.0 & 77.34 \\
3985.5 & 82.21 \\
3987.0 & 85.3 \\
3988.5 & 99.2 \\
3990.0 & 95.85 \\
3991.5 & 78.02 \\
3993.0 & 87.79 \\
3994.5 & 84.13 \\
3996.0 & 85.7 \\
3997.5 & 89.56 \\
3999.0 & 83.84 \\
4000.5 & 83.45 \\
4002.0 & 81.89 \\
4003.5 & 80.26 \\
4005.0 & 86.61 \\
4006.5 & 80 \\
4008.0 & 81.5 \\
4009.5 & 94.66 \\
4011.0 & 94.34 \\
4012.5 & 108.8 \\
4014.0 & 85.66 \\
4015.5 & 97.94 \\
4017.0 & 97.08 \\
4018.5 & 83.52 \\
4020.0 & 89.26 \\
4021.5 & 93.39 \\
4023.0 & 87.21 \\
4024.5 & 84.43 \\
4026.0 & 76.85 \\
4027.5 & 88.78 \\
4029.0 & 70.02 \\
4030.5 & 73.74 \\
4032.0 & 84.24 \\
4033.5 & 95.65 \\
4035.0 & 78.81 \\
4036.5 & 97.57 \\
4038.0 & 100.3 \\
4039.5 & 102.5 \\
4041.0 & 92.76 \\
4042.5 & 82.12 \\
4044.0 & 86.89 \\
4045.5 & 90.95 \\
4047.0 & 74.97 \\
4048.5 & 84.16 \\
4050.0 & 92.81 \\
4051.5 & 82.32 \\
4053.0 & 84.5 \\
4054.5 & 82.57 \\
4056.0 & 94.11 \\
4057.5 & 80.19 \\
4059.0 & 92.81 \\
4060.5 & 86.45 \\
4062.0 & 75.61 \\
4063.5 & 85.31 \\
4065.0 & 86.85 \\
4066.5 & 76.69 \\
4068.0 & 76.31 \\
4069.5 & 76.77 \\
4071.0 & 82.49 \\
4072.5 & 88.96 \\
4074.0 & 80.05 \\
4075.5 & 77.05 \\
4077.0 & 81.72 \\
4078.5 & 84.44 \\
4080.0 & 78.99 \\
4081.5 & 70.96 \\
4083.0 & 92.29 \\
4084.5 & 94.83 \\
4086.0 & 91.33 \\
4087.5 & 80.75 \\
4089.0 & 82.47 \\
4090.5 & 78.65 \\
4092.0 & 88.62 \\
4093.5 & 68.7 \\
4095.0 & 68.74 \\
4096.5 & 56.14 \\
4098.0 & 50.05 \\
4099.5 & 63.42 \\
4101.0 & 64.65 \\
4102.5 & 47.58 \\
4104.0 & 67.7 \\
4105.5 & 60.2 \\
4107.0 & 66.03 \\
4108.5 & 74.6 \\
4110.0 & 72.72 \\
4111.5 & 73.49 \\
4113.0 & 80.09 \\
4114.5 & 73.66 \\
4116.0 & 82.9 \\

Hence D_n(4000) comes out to 1.30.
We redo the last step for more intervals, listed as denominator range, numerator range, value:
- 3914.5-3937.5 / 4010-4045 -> 1.36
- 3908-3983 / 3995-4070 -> 1.38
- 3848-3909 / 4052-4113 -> 1.25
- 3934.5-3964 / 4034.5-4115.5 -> 1.26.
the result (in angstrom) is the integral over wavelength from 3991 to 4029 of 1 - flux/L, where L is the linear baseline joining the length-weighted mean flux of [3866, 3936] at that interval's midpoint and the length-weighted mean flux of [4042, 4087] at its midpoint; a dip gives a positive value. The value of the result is -4.3 angstrom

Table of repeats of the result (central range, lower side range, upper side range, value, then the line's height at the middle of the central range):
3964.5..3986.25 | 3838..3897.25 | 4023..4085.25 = 5.29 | 77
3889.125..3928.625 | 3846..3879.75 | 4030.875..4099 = 2.25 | 75.9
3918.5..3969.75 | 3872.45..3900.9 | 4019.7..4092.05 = 3.44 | 69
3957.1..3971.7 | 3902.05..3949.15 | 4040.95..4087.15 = 5.00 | 74.9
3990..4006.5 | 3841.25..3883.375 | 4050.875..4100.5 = -1.57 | 77.1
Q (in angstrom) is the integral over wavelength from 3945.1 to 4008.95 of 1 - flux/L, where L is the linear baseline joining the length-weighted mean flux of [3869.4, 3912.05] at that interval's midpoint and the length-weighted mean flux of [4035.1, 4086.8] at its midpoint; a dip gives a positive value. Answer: 4.4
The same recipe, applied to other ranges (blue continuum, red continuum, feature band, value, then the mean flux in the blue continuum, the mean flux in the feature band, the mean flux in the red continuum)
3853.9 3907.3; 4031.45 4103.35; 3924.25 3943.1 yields 2.5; 67.8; 62.1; 81.6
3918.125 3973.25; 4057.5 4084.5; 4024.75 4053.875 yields -3.3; 63.3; 86.3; 82.3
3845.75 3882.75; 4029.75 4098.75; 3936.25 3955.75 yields 1.2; 73.3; 72.6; 82.9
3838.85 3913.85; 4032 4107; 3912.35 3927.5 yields -2.0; 67.9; 79.9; 80.7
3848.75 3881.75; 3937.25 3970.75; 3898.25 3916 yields -1.1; 73.6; 73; 63.1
